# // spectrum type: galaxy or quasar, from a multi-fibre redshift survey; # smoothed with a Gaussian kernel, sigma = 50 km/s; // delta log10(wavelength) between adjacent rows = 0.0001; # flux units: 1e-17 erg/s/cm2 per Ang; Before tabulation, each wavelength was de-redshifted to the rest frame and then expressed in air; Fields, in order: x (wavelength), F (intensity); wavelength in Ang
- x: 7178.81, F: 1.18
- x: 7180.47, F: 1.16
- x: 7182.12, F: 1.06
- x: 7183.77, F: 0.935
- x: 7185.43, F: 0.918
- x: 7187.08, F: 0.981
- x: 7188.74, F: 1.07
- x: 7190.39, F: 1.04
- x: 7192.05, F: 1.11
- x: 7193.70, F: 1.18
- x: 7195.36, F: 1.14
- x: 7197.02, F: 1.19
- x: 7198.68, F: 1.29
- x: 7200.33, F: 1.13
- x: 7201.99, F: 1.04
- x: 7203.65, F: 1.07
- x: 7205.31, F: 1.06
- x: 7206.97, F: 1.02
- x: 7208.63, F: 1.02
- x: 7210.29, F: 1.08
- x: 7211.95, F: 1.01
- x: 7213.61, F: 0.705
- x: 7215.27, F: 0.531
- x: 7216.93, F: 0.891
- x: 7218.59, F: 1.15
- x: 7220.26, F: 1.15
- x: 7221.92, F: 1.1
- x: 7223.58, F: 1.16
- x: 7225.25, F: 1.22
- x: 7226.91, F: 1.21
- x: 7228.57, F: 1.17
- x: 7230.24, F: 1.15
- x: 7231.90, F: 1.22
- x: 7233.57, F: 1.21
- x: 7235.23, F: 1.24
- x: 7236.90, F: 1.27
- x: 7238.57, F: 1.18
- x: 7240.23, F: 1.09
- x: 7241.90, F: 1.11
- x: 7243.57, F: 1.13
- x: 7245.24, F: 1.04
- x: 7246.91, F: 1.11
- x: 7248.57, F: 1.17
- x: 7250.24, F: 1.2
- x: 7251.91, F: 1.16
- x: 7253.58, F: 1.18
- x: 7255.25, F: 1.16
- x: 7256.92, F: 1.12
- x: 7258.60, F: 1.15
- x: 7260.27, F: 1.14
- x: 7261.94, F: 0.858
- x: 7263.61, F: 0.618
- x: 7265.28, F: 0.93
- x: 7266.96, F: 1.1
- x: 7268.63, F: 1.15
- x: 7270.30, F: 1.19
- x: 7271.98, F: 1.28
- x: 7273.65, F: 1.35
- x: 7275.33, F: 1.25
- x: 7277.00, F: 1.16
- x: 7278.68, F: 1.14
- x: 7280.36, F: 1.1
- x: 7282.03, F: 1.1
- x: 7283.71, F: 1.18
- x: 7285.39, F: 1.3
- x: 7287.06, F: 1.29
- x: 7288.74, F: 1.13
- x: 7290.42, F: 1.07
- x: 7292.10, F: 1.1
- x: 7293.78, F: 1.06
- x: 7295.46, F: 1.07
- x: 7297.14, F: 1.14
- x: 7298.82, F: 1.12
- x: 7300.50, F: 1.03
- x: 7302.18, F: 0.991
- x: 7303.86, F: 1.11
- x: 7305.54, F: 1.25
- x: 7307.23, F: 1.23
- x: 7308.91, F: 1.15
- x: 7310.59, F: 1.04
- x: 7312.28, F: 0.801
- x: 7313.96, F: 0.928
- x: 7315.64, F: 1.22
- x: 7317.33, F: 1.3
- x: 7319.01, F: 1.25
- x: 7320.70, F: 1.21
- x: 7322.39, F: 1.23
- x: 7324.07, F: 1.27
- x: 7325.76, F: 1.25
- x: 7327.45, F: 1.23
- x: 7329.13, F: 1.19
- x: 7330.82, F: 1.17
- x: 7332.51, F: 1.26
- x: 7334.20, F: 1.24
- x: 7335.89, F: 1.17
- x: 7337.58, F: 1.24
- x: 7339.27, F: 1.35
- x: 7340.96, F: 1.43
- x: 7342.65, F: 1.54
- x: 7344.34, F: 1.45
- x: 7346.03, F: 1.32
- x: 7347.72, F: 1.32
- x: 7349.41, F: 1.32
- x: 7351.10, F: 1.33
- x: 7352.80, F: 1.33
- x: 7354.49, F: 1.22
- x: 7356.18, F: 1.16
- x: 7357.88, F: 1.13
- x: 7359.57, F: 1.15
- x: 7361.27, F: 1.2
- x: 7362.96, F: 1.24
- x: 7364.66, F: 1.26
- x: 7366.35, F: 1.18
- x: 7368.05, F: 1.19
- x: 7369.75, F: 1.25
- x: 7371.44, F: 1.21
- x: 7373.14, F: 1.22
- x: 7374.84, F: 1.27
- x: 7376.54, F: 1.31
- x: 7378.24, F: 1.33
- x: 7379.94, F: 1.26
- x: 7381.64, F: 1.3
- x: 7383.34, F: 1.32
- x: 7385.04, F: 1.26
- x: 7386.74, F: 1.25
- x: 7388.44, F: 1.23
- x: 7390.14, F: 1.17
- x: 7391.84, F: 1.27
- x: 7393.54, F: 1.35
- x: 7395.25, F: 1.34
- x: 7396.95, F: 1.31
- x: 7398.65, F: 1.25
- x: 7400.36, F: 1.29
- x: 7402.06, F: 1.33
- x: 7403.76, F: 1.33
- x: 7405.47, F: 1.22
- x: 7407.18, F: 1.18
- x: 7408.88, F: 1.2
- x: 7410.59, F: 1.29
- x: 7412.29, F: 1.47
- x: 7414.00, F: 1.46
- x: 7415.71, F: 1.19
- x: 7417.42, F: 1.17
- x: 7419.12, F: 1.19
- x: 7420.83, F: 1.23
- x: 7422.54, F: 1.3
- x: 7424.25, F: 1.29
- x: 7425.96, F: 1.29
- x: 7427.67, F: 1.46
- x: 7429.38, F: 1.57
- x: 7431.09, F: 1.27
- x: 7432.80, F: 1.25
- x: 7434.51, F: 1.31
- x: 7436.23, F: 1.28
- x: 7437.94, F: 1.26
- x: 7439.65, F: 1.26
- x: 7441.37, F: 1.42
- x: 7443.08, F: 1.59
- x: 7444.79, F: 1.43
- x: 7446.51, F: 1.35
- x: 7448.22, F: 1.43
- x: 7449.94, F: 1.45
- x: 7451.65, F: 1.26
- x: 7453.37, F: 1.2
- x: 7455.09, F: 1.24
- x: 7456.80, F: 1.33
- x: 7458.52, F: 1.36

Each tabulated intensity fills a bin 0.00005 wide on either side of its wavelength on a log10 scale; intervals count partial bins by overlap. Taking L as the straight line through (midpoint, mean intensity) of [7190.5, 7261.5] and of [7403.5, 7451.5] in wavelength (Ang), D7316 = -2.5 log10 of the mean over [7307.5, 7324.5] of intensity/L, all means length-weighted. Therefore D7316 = 0.061 mag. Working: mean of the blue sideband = 1.11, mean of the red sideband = 1.33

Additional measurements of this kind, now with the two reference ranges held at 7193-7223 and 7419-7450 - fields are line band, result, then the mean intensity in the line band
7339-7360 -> -0.07 mag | 1.31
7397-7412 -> 0.03 mag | 1.27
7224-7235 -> -0.12 mag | 1.2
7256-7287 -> 0.01 mag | 1.12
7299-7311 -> 0.05 mag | 1.12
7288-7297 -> 0.07 mag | 1.09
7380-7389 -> 0.01 mag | 1.27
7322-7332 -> -0.02 mag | 1.22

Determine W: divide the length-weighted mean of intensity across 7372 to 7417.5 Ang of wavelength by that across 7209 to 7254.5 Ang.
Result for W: 1.2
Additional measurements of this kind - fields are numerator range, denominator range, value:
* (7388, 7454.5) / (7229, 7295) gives 1.15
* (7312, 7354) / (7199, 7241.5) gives 1.16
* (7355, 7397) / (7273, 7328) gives 1.08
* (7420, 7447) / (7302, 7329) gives 1.16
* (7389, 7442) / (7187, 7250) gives 1.18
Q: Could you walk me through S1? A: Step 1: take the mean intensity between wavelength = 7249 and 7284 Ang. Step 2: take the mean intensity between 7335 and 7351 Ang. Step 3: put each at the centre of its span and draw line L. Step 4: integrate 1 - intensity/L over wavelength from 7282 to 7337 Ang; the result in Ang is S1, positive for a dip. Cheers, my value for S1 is 4.06 Ang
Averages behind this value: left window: 1.12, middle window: 1.16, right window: 1.35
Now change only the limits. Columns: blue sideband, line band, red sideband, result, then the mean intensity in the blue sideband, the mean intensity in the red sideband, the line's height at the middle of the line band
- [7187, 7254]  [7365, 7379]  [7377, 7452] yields 0.2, 1.1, 1.31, 1.27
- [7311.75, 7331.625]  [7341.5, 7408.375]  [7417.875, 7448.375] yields -1.0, 1.18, 1.34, 1.25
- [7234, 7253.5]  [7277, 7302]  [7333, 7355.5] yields 2.1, 1.16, 1.33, 1.23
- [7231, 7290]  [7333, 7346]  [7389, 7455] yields -1.2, 1.14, 1.31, 1.23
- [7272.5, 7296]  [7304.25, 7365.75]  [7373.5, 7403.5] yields -0.4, 1.17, 1.28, 1.22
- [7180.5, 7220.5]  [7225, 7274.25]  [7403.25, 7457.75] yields -1.9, 1.03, 1.32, 1.09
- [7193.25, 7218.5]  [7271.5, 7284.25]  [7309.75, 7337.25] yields -0.9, 1.02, 1.17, 1.12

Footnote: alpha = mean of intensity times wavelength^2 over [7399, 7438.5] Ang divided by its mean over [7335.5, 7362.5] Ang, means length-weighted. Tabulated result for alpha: 1.02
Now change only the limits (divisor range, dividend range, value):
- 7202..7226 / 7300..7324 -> 1.15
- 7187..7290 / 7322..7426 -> 1.18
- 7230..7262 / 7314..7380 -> 1.12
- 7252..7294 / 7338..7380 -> 1.16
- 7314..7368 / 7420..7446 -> 1.10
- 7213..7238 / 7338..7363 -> 1.23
